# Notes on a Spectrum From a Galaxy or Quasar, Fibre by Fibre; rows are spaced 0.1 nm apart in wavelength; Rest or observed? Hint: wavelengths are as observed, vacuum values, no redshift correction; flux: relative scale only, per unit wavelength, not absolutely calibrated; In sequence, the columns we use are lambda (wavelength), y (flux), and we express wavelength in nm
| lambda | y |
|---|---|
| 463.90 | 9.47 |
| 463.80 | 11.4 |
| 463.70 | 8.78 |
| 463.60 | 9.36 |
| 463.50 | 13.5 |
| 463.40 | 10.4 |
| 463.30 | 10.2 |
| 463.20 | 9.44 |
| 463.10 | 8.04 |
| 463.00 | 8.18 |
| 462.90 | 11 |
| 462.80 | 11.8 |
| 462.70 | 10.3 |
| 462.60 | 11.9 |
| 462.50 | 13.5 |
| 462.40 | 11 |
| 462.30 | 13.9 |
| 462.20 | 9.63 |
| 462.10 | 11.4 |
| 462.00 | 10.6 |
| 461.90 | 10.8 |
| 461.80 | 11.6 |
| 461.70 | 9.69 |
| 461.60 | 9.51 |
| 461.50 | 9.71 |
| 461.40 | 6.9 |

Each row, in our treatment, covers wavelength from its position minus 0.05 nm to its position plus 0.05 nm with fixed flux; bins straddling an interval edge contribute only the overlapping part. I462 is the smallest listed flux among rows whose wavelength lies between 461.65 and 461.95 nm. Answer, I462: 9.69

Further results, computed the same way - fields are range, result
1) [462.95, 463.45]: 8.04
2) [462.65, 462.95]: 10.3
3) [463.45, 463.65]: 9.36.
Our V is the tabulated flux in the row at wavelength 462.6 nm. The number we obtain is 11.9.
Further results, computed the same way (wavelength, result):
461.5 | 9.71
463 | 8.18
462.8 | 11.8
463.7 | 8.78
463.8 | 11.4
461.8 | 11.6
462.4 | 11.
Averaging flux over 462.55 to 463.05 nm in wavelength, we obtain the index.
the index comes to 10.6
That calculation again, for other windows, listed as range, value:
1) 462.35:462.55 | 12.2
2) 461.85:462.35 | 11.3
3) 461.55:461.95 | 10.4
